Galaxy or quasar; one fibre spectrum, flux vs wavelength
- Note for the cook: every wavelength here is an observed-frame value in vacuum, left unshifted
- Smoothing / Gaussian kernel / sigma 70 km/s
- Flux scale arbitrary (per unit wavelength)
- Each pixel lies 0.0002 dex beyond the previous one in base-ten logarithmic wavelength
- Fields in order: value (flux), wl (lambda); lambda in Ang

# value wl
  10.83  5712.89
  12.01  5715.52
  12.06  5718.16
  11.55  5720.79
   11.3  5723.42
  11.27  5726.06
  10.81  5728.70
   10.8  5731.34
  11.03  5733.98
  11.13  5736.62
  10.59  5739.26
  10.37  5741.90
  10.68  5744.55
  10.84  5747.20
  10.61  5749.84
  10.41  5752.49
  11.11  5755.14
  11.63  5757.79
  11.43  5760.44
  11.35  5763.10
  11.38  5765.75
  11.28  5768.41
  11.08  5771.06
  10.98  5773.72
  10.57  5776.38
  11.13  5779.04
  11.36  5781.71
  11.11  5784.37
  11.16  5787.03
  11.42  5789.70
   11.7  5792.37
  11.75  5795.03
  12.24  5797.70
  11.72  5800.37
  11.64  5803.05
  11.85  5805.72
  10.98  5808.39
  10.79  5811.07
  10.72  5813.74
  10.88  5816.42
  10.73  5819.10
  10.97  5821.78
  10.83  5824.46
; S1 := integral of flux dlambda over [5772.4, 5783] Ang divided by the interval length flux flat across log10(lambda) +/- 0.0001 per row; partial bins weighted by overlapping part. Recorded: 11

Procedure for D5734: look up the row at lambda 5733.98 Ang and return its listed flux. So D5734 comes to 11.03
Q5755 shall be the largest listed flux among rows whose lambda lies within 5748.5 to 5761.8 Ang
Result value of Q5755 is 11.63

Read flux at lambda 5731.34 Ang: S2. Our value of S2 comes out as 10.8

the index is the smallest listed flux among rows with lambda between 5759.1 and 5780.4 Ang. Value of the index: 10.57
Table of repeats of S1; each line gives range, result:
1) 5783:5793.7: 11.4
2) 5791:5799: 11.9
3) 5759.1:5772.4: 11.3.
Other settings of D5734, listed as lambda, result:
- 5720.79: 11.55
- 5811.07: 10.79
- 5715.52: 12.01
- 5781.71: 11.36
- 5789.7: 11.42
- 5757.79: 11.63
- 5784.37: 11.11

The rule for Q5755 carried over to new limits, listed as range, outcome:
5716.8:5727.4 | 12.06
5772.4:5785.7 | 11.36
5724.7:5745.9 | 11.27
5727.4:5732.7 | 10.81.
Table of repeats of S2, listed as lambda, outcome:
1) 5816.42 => 10.88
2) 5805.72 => 11.85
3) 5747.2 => 10.84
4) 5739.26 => 10.59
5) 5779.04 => 11.13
